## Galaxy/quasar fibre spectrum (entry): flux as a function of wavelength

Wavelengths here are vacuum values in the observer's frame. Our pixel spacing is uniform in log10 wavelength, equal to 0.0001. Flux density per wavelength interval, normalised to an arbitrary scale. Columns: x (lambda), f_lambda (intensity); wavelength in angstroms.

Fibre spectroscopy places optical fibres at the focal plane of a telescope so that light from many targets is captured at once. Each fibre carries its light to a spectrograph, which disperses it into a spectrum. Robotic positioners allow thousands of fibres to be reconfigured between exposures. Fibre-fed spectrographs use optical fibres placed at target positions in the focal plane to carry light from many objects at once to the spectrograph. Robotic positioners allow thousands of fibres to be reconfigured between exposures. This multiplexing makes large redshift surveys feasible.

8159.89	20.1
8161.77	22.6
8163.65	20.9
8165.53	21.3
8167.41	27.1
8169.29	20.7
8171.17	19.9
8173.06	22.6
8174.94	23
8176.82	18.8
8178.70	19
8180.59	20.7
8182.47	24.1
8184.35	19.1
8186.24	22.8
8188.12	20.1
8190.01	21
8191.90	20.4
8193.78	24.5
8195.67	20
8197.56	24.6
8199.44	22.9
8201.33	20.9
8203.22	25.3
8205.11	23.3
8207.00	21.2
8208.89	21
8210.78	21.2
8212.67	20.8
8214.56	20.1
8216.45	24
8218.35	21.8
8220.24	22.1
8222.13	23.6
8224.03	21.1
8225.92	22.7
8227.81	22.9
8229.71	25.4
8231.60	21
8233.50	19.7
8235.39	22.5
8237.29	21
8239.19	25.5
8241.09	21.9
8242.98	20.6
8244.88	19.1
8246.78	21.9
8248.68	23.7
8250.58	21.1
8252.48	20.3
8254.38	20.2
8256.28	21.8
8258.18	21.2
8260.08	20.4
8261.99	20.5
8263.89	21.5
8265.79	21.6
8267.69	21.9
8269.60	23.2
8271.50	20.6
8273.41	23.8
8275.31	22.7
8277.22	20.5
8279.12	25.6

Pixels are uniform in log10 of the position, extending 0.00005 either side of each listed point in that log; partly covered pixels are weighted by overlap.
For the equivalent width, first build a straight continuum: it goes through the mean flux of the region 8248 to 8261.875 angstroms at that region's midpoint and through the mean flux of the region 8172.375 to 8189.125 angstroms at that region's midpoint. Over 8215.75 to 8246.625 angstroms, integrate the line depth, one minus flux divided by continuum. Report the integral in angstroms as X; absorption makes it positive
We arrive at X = -1.50 angstroms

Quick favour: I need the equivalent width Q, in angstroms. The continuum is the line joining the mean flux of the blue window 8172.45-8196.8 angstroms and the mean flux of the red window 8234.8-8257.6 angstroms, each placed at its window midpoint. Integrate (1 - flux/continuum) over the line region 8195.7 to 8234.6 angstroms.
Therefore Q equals -1.5 angstroms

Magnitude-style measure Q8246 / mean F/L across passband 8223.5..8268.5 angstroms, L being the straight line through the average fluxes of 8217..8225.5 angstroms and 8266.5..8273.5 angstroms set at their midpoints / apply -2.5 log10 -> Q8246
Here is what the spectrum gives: 0.03 mag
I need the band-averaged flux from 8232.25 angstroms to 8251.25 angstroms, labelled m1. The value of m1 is 21.7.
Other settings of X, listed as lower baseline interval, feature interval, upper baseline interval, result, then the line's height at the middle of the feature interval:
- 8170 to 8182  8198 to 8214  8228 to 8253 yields -0.6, 21.3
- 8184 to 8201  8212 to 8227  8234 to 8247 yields -0.2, 21.7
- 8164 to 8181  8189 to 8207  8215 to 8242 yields -0.5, 21.9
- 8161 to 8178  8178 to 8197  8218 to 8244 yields 0.6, 22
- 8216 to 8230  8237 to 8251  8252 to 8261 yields -0.2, 21.6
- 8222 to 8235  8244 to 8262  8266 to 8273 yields 0.9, 22.1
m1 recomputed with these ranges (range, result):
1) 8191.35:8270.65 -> 21.9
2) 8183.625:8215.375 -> 21.7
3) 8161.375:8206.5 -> 21.9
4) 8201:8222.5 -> 22.1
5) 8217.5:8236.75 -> 22.3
